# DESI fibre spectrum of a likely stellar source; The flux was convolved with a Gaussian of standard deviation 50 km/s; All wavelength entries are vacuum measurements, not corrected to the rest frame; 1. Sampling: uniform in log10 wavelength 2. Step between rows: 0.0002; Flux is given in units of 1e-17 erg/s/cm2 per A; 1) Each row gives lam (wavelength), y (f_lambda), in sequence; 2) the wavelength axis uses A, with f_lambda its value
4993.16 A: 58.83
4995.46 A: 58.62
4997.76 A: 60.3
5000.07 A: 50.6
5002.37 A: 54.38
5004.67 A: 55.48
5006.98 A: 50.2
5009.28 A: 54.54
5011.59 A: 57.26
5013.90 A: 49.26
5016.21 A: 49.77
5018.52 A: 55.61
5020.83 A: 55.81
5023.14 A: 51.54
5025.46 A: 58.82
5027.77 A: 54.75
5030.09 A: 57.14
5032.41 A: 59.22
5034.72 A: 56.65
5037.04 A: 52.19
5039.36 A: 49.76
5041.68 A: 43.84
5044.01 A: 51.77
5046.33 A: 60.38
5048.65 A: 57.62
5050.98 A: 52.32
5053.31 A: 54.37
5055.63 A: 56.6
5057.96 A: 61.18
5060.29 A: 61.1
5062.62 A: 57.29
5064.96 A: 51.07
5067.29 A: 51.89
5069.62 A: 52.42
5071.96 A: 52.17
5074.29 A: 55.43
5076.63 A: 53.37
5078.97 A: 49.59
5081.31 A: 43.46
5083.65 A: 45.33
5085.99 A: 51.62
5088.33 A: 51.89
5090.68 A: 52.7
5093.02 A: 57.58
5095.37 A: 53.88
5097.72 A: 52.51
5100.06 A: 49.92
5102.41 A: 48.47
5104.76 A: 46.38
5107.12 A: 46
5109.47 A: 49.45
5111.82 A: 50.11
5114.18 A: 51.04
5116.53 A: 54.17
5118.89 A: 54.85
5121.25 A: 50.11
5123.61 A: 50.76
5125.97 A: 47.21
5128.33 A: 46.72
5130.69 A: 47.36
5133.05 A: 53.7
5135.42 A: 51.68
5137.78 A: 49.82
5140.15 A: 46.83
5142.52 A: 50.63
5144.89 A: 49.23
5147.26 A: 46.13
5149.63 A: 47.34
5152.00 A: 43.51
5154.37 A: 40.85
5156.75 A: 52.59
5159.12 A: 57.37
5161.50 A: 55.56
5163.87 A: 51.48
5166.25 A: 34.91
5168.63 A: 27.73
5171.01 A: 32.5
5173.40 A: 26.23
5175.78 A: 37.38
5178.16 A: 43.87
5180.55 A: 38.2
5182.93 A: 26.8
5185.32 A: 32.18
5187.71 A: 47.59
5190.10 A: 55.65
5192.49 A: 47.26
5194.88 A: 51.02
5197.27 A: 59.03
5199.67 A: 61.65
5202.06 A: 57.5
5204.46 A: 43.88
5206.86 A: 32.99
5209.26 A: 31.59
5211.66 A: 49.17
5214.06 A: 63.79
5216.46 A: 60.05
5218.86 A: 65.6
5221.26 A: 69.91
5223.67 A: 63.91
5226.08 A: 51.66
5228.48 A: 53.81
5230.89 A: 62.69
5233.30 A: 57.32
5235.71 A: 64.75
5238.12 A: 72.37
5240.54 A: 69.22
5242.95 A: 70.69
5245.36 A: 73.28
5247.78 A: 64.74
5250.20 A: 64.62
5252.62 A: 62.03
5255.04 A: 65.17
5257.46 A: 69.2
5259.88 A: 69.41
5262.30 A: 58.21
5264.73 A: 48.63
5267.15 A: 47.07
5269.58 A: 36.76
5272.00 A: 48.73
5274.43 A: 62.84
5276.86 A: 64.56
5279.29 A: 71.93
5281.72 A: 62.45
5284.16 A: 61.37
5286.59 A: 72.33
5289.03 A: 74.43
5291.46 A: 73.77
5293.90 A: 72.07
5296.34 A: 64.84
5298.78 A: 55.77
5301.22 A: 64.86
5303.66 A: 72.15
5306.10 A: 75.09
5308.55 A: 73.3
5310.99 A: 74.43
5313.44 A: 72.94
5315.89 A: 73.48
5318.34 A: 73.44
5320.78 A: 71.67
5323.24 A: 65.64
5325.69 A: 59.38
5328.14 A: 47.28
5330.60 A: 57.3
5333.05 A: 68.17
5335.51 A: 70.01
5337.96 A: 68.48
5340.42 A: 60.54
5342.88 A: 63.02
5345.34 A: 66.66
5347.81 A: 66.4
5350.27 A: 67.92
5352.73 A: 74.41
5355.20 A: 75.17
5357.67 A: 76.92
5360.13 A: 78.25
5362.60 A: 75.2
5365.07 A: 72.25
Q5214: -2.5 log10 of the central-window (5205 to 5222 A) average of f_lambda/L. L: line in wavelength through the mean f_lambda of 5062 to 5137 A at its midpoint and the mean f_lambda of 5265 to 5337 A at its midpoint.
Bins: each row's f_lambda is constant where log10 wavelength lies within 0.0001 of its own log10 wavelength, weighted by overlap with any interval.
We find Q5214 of 0.12 mag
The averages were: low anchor 50.9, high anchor 64.9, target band 52.5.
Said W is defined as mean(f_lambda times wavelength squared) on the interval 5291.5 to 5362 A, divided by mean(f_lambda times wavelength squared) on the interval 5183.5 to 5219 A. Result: 1.4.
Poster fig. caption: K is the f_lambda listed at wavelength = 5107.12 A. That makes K 46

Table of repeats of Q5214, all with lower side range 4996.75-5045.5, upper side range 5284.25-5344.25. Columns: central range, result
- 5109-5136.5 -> 0.158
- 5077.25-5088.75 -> 0.172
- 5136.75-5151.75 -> 0.234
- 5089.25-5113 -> 0.137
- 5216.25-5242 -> 0.009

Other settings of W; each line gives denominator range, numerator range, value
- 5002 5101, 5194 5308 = 1.24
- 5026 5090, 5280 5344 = 1.39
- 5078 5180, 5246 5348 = 1.45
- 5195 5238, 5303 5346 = 1.25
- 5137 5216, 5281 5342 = 1.57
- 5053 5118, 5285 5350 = 1.42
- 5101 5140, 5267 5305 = 1.36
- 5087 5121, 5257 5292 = 1.27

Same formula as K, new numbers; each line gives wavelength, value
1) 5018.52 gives 55.61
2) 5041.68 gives 43.84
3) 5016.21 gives 49.77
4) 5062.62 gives 57.29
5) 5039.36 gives 49.76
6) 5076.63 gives 53.37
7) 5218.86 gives 65.6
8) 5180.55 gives 38.2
